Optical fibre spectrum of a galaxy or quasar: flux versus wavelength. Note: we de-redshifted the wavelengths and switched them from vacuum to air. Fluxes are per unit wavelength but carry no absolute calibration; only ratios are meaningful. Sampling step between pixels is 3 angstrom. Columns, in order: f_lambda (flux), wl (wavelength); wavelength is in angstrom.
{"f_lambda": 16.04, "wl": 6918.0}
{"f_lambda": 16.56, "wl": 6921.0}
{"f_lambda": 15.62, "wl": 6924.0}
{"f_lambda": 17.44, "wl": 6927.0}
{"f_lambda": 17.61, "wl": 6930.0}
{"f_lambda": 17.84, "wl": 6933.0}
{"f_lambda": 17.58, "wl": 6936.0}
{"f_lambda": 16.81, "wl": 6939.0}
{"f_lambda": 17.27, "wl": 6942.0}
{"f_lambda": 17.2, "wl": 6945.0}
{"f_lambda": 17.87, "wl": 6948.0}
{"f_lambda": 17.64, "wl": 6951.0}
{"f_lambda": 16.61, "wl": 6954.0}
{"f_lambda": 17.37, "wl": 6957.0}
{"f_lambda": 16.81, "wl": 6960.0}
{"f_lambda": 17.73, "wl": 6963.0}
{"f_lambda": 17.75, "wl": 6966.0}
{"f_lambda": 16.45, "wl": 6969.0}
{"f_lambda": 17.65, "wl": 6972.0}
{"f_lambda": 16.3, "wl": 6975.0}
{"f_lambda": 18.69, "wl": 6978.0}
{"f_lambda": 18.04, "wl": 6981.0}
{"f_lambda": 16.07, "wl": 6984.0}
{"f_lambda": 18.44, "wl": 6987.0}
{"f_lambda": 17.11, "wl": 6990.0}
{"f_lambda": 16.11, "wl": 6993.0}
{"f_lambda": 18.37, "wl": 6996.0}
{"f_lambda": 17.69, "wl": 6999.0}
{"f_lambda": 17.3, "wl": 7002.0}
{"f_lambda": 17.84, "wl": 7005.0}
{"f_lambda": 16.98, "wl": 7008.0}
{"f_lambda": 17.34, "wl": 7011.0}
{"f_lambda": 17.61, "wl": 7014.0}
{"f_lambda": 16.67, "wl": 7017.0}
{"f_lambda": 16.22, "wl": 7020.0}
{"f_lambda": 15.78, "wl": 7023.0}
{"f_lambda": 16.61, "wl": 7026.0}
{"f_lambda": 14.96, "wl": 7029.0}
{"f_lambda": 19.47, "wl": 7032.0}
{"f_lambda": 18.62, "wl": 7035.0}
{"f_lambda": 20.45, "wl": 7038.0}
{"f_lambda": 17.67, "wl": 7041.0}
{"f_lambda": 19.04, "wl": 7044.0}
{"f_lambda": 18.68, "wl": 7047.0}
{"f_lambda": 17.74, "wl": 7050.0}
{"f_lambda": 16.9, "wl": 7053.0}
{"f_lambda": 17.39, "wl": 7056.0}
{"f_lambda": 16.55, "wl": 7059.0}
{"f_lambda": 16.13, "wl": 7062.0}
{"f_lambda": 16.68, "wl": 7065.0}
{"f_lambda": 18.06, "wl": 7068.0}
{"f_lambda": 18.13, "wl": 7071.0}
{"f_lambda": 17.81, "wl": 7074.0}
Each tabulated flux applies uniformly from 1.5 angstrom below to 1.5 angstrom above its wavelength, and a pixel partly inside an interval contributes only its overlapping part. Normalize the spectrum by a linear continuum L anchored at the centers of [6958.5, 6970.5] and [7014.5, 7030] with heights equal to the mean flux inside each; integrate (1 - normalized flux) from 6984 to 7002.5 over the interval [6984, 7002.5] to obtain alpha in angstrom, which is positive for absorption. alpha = -0.79 angstrom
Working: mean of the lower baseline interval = 17.2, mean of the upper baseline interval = 16.2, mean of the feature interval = 17.4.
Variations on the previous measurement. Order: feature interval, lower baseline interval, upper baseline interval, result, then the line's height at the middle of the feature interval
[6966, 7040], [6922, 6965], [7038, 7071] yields 0.4 angstrom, 17.5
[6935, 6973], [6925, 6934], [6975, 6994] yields 0.4 angstrom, 17.4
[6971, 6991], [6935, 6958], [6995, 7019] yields -0.1 angstrom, 17.4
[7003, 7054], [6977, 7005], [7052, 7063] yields -1.4 angstrom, 17.1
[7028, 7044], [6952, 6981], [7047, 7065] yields -1.2 angstrom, 17.1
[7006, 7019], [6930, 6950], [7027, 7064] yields 0.4 angstrom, 17.7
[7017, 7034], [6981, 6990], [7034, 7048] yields 1.7 angstrom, 18.5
